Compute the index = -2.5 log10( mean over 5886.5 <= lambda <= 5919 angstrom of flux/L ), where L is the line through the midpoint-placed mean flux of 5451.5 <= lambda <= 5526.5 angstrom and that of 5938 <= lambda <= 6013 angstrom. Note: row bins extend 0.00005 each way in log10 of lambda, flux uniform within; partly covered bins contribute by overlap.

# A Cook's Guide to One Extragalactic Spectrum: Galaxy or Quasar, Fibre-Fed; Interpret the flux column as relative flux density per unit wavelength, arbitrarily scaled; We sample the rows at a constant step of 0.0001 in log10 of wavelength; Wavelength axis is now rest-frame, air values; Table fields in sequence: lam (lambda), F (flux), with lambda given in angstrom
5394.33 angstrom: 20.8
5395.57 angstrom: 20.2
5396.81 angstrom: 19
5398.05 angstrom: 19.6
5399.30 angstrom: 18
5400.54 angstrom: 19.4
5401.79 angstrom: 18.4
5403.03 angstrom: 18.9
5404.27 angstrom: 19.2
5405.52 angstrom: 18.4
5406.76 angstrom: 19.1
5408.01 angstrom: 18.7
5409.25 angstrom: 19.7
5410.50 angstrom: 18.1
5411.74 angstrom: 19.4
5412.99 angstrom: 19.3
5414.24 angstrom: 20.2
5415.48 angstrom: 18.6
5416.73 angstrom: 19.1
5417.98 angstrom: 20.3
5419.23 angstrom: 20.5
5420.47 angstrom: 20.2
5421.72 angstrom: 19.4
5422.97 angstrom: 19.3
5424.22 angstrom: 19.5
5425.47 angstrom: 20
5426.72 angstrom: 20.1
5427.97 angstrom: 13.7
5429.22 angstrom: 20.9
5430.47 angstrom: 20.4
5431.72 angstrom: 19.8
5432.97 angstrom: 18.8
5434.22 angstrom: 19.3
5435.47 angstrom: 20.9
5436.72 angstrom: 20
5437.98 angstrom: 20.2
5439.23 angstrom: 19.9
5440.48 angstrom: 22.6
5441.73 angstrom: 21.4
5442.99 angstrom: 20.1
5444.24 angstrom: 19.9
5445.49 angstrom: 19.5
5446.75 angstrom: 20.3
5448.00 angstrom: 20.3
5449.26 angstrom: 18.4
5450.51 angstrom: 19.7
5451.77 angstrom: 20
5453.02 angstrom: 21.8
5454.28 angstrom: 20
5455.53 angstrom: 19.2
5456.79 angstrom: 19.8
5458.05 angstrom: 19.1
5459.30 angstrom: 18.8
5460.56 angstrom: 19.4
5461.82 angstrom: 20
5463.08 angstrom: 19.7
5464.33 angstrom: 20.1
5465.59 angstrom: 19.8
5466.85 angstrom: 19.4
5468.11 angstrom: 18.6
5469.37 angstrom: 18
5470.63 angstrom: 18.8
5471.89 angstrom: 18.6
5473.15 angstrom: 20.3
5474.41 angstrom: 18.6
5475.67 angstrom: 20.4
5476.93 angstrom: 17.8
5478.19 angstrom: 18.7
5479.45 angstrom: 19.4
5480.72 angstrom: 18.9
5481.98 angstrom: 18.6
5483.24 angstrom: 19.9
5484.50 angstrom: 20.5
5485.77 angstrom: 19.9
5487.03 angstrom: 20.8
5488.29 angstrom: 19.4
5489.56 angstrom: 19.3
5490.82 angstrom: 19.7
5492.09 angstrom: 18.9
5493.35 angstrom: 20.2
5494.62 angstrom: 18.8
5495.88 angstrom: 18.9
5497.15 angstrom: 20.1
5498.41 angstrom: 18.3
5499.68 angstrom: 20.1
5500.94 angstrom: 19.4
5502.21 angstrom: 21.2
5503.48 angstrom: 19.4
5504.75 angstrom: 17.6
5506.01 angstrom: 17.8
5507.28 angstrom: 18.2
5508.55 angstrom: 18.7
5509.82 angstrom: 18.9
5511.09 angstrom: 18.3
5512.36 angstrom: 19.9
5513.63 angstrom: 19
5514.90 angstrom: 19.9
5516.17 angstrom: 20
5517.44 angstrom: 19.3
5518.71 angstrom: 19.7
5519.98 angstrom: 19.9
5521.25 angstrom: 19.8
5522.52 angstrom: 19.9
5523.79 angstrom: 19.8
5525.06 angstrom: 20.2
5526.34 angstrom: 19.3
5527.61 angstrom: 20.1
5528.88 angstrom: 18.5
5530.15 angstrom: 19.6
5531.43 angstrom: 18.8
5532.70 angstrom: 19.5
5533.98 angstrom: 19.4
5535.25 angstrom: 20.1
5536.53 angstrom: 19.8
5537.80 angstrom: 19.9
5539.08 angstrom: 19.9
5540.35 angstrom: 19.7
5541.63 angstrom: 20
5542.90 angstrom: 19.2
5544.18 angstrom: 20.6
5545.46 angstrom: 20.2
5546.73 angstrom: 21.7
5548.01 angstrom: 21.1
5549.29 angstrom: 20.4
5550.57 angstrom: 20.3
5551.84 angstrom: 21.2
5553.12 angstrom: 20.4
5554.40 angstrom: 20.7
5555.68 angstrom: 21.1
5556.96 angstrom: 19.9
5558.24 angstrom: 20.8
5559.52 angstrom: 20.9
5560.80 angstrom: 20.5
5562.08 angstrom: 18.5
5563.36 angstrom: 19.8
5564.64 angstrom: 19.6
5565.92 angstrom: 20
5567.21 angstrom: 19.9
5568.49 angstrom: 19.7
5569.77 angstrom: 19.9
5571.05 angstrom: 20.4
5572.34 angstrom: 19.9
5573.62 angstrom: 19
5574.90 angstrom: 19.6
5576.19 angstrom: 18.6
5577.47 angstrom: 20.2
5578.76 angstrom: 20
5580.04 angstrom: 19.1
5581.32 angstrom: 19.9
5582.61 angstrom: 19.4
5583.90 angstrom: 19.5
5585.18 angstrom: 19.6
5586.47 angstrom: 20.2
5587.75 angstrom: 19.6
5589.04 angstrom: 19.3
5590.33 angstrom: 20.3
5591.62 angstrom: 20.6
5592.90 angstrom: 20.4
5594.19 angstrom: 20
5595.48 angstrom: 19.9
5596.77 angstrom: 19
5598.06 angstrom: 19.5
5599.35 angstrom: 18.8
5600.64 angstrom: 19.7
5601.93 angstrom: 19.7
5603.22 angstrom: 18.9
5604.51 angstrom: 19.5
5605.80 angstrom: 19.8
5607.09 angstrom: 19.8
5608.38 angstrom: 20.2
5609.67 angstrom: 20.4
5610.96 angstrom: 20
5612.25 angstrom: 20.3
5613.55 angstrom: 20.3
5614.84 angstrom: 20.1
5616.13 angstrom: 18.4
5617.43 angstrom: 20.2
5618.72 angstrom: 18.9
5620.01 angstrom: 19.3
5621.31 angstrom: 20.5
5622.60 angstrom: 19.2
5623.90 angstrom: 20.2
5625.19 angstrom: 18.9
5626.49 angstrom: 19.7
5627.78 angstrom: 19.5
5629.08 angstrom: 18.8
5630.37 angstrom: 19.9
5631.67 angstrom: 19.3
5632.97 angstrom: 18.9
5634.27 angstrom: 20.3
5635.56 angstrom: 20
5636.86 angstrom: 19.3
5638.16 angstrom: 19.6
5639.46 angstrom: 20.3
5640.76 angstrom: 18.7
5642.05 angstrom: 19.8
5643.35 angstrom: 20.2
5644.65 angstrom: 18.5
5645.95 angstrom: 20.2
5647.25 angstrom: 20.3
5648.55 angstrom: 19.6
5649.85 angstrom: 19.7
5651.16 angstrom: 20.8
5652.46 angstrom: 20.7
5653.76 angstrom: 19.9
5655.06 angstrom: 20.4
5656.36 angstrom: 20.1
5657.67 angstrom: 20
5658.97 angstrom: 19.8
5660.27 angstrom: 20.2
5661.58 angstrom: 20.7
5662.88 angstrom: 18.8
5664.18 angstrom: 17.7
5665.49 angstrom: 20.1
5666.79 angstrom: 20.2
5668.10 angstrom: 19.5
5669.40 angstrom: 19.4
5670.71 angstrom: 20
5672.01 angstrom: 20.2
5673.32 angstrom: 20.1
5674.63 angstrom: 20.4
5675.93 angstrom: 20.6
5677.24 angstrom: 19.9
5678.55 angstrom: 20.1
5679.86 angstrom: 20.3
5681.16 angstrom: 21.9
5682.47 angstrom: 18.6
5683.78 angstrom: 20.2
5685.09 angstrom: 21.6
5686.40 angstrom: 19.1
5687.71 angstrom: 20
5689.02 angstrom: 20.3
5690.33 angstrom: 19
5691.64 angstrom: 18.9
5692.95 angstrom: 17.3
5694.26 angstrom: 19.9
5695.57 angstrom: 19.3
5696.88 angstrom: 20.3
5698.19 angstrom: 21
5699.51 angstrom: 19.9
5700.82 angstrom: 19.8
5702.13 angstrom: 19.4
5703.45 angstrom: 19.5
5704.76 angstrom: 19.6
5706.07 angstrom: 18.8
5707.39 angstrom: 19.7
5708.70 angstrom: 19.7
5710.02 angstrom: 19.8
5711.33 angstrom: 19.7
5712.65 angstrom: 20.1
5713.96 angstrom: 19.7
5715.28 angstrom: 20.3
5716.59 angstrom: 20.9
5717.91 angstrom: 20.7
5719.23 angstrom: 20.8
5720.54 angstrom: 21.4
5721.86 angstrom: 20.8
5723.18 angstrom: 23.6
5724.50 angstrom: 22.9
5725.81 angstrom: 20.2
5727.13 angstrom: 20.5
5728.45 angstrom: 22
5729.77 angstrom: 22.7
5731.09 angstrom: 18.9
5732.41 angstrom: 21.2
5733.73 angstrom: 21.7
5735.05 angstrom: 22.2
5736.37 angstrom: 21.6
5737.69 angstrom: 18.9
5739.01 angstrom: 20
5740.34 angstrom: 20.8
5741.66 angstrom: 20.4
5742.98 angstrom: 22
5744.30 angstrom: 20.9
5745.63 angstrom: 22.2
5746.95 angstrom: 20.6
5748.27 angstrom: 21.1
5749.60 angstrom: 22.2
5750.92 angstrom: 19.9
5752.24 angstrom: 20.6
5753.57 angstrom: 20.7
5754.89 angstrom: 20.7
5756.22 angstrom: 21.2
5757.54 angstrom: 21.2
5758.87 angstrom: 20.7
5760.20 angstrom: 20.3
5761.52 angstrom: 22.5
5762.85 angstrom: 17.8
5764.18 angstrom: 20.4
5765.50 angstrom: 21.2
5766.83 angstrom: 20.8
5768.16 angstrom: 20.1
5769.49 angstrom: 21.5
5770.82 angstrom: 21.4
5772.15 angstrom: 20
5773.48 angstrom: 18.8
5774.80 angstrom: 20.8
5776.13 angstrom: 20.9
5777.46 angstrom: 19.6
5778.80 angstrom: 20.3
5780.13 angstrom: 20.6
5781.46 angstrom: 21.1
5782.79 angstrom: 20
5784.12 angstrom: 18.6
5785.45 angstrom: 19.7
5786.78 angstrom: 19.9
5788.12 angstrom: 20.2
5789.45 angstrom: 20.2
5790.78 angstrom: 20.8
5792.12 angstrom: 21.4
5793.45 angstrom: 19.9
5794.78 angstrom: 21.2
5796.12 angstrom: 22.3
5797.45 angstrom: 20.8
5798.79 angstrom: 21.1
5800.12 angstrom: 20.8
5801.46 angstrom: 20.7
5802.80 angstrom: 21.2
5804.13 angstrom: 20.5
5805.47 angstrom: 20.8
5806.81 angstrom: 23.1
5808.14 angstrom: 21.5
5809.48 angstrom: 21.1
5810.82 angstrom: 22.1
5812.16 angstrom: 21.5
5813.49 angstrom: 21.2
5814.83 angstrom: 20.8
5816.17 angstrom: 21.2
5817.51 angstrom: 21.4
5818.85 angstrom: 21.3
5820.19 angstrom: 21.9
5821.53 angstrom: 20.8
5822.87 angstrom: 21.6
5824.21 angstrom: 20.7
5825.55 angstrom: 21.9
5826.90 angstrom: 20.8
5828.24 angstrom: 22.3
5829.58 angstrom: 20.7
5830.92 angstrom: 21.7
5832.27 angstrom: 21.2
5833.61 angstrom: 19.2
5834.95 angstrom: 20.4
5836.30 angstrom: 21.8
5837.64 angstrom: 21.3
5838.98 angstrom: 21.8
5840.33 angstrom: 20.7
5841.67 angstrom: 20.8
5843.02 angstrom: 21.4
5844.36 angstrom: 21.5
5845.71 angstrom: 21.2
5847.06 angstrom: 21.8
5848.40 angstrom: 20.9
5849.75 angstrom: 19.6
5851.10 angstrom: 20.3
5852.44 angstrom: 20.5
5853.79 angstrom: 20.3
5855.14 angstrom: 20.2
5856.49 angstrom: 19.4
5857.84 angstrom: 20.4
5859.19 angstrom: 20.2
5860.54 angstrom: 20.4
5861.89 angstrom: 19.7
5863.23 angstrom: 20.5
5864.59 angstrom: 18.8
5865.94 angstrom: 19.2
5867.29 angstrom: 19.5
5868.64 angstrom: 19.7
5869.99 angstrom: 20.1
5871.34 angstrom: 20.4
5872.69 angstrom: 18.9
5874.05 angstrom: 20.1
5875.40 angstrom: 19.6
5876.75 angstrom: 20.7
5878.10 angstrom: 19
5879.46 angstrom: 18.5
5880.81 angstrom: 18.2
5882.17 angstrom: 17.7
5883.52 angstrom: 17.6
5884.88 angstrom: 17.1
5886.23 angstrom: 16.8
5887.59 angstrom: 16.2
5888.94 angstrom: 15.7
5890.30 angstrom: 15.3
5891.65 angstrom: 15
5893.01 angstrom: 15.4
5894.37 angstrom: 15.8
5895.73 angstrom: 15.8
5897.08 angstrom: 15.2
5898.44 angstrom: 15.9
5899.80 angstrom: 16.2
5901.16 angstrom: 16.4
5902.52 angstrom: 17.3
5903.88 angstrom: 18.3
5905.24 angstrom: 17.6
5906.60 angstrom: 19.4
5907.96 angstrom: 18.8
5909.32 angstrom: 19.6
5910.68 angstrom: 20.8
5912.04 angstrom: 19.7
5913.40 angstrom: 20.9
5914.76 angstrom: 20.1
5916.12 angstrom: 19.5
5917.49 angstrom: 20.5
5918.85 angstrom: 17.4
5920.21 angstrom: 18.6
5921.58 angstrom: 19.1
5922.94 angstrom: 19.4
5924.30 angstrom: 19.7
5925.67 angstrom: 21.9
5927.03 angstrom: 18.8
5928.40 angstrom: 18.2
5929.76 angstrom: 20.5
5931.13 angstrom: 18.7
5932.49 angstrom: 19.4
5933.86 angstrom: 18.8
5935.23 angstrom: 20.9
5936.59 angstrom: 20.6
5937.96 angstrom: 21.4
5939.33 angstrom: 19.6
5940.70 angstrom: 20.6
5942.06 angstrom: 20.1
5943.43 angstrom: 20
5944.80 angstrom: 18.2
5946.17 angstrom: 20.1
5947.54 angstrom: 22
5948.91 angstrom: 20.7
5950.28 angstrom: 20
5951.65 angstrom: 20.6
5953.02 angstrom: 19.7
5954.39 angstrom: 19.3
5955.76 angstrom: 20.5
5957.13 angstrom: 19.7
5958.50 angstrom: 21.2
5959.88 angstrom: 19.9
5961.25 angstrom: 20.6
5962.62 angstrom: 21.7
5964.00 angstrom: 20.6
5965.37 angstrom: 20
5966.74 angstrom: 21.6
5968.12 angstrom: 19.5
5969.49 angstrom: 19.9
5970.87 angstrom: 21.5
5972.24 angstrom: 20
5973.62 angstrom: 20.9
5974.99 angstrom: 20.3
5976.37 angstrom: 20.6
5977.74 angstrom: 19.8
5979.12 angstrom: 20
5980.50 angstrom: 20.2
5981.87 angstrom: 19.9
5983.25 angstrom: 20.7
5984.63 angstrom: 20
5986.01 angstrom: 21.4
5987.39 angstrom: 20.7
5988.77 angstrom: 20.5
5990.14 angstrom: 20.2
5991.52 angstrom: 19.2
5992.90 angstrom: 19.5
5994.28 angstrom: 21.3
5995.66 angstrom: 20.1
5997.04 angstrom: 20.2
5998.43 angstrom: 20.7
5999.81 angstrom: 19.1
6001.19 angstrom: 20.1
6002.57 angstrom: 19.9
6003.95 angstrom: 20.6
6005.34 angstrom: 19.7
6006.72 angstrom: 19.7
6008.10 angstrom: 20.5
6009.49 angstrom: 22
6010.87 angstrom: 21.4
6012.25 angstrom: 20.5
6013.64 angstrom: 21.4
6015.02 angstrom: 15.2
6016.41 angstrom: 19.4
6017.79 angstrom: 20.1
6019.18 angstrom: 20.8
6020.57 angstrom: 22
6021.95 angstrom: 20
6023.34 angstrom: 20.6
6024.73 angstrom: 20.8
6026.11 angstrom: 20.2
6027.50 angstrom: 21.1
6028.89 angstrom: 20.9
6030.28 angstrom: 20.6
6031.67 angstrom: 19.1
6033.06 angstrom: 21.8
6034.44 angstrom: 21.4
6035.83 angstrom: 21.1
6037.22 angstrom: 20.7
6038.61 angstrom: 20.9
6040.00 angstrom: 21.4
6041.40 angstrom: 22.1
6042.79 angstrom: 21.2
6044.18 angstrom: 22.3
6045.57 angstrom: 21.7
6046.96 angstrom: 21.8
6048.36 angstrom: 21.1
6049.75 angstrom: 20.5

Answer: 0.15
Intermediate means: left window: 19.4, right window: 20.3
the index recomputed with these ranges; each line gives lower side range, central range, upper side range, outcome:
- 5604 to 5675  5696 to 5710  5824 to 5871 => 0.01 mag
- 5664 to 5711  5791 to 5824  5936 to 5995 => -0.06 mag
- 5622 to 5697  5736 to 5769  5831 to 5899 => -0.07 mag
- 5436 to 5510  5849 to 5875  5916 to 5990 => 0.01 mag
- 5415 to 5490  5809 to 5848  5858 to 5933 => -0.14 mag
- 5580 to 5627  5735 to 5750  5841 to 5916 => -0.09 mag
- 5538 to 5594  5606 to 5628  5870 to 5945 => 0.00 mag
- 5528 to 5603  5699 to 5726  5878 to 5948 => -0.06 mag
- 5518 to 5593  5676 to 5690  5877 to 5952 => -0.04 mag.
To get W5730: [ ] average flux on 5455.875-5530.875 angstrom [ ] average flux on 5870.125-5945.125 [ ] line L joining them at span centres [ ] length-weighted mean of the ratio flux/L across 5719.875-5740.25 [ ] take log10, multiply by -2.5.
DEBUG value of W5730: -0.125 mag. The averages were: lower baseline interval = 19.4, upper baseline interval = 18.6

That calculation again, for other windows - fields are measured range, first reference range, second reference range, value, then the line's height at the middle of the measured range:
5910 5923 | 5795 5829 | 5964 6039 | 0.06 mag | 20.8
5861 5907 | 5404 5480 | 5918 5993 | 0.12 mag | 20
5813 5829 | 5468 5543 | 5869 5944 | -0.14 mag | 18.8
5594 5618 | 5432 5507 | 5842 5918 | -0.02 mag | 19.3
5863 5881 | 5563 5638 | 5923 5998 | 0.03 mag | 20.1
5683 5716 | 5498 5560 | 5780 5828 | 0.04 mag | 20.5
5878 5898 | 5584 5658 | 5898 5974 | 0.19 mag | 19.7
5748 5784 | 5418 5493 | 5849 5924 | -0.09 mag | 18.9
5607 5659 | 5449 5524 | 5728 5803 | 0.02 mag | 20.1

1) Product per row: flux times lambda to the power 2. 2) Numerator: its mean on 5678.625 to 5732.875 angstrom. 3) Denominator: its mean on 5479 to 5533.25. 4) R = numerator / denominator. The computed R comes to 1.12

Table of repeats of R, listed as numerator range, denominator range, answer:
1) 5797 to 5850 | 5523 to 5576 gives 1.17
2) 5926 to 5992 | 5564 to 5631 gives 1.16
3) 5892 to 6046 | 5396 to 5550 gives 1.21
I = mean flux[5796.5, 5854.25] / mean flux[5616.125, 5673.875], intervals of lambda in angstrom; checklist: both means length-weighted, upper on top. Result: 1.07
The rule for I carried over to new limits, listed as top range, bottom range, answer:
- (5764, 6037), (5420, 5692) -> 1.02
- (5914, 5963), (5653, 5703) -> 1.00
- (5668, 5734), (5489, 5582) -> 1.03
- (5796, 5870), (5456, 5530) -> 1.08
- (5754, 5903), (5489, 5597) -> 1.01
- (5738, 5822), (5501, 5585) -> 1.05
